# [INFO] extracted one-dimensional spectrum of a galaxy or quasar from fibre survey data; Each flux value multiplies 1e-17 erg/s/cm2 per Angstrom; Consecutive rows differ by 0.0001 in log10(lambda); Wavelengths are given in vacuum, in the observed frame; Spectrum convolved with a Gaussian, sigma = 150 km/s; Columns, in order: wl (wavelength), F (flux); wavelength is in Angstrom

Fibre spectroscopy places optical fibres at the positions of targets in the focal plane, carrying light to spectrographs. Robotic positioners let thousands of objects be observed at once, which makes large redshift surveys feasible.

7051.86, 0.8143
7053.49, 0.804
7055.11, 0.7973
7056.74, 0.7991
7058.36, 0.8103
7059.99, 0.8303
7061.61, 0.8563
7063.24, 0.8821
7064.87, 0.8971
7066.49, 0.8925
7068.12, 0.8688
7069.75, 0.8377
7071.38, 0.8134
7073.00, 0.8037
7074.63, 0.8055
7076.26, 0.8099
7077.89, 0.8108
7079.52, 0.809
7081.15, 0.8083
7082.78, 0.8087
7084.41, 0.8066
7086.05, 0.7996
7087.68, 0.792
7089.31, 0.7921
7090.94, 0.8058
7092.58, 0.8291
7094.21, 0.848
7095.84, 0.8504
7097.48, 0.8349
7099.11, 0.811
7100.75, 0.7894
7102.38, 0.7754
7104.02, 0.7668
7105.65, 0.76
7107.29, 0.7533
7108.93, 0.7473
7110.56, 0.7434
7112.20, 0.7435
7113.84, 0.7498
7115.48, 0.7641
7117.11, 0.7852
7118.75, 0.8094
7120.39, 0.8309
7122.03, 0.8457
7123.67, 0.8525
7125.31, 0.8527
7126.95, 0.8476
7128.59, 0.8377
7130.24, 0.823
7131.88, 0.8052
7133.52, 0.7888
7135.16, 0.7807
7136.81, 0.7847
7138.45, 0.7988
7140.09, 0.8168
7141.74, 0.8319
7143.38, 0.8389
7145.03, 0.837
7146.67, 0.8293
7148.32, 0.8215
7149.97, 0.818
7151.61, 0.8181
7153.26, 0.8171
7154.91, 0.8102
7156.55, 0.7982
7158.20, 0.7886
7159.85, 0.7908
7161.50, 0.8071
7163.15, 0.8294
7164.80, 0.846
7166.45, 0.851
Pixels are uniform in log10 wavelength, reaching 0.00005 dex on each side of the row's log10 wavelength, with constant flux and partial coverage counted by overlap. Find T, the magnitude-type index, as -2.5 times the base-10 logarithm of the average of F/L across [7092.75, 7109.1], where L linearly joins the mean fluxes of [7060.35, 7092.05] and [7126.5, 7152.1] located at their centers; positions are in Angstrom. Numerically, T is 0.03 mag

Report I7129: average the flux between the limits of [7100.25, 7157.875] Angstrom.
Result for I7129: 0.802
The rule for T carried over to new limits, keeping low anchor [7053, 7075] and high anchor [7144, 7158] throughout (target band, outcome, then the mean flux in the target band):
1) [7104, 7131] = 0.04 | 0.796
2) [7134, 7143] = 0.02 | 0.804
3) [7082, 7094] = 0.03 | 0.807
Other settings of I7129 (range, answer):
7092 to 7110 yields 0.796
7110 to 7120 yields 0.769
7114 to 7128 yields 0.821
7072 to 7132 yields 0.803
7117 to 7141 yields 0.818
